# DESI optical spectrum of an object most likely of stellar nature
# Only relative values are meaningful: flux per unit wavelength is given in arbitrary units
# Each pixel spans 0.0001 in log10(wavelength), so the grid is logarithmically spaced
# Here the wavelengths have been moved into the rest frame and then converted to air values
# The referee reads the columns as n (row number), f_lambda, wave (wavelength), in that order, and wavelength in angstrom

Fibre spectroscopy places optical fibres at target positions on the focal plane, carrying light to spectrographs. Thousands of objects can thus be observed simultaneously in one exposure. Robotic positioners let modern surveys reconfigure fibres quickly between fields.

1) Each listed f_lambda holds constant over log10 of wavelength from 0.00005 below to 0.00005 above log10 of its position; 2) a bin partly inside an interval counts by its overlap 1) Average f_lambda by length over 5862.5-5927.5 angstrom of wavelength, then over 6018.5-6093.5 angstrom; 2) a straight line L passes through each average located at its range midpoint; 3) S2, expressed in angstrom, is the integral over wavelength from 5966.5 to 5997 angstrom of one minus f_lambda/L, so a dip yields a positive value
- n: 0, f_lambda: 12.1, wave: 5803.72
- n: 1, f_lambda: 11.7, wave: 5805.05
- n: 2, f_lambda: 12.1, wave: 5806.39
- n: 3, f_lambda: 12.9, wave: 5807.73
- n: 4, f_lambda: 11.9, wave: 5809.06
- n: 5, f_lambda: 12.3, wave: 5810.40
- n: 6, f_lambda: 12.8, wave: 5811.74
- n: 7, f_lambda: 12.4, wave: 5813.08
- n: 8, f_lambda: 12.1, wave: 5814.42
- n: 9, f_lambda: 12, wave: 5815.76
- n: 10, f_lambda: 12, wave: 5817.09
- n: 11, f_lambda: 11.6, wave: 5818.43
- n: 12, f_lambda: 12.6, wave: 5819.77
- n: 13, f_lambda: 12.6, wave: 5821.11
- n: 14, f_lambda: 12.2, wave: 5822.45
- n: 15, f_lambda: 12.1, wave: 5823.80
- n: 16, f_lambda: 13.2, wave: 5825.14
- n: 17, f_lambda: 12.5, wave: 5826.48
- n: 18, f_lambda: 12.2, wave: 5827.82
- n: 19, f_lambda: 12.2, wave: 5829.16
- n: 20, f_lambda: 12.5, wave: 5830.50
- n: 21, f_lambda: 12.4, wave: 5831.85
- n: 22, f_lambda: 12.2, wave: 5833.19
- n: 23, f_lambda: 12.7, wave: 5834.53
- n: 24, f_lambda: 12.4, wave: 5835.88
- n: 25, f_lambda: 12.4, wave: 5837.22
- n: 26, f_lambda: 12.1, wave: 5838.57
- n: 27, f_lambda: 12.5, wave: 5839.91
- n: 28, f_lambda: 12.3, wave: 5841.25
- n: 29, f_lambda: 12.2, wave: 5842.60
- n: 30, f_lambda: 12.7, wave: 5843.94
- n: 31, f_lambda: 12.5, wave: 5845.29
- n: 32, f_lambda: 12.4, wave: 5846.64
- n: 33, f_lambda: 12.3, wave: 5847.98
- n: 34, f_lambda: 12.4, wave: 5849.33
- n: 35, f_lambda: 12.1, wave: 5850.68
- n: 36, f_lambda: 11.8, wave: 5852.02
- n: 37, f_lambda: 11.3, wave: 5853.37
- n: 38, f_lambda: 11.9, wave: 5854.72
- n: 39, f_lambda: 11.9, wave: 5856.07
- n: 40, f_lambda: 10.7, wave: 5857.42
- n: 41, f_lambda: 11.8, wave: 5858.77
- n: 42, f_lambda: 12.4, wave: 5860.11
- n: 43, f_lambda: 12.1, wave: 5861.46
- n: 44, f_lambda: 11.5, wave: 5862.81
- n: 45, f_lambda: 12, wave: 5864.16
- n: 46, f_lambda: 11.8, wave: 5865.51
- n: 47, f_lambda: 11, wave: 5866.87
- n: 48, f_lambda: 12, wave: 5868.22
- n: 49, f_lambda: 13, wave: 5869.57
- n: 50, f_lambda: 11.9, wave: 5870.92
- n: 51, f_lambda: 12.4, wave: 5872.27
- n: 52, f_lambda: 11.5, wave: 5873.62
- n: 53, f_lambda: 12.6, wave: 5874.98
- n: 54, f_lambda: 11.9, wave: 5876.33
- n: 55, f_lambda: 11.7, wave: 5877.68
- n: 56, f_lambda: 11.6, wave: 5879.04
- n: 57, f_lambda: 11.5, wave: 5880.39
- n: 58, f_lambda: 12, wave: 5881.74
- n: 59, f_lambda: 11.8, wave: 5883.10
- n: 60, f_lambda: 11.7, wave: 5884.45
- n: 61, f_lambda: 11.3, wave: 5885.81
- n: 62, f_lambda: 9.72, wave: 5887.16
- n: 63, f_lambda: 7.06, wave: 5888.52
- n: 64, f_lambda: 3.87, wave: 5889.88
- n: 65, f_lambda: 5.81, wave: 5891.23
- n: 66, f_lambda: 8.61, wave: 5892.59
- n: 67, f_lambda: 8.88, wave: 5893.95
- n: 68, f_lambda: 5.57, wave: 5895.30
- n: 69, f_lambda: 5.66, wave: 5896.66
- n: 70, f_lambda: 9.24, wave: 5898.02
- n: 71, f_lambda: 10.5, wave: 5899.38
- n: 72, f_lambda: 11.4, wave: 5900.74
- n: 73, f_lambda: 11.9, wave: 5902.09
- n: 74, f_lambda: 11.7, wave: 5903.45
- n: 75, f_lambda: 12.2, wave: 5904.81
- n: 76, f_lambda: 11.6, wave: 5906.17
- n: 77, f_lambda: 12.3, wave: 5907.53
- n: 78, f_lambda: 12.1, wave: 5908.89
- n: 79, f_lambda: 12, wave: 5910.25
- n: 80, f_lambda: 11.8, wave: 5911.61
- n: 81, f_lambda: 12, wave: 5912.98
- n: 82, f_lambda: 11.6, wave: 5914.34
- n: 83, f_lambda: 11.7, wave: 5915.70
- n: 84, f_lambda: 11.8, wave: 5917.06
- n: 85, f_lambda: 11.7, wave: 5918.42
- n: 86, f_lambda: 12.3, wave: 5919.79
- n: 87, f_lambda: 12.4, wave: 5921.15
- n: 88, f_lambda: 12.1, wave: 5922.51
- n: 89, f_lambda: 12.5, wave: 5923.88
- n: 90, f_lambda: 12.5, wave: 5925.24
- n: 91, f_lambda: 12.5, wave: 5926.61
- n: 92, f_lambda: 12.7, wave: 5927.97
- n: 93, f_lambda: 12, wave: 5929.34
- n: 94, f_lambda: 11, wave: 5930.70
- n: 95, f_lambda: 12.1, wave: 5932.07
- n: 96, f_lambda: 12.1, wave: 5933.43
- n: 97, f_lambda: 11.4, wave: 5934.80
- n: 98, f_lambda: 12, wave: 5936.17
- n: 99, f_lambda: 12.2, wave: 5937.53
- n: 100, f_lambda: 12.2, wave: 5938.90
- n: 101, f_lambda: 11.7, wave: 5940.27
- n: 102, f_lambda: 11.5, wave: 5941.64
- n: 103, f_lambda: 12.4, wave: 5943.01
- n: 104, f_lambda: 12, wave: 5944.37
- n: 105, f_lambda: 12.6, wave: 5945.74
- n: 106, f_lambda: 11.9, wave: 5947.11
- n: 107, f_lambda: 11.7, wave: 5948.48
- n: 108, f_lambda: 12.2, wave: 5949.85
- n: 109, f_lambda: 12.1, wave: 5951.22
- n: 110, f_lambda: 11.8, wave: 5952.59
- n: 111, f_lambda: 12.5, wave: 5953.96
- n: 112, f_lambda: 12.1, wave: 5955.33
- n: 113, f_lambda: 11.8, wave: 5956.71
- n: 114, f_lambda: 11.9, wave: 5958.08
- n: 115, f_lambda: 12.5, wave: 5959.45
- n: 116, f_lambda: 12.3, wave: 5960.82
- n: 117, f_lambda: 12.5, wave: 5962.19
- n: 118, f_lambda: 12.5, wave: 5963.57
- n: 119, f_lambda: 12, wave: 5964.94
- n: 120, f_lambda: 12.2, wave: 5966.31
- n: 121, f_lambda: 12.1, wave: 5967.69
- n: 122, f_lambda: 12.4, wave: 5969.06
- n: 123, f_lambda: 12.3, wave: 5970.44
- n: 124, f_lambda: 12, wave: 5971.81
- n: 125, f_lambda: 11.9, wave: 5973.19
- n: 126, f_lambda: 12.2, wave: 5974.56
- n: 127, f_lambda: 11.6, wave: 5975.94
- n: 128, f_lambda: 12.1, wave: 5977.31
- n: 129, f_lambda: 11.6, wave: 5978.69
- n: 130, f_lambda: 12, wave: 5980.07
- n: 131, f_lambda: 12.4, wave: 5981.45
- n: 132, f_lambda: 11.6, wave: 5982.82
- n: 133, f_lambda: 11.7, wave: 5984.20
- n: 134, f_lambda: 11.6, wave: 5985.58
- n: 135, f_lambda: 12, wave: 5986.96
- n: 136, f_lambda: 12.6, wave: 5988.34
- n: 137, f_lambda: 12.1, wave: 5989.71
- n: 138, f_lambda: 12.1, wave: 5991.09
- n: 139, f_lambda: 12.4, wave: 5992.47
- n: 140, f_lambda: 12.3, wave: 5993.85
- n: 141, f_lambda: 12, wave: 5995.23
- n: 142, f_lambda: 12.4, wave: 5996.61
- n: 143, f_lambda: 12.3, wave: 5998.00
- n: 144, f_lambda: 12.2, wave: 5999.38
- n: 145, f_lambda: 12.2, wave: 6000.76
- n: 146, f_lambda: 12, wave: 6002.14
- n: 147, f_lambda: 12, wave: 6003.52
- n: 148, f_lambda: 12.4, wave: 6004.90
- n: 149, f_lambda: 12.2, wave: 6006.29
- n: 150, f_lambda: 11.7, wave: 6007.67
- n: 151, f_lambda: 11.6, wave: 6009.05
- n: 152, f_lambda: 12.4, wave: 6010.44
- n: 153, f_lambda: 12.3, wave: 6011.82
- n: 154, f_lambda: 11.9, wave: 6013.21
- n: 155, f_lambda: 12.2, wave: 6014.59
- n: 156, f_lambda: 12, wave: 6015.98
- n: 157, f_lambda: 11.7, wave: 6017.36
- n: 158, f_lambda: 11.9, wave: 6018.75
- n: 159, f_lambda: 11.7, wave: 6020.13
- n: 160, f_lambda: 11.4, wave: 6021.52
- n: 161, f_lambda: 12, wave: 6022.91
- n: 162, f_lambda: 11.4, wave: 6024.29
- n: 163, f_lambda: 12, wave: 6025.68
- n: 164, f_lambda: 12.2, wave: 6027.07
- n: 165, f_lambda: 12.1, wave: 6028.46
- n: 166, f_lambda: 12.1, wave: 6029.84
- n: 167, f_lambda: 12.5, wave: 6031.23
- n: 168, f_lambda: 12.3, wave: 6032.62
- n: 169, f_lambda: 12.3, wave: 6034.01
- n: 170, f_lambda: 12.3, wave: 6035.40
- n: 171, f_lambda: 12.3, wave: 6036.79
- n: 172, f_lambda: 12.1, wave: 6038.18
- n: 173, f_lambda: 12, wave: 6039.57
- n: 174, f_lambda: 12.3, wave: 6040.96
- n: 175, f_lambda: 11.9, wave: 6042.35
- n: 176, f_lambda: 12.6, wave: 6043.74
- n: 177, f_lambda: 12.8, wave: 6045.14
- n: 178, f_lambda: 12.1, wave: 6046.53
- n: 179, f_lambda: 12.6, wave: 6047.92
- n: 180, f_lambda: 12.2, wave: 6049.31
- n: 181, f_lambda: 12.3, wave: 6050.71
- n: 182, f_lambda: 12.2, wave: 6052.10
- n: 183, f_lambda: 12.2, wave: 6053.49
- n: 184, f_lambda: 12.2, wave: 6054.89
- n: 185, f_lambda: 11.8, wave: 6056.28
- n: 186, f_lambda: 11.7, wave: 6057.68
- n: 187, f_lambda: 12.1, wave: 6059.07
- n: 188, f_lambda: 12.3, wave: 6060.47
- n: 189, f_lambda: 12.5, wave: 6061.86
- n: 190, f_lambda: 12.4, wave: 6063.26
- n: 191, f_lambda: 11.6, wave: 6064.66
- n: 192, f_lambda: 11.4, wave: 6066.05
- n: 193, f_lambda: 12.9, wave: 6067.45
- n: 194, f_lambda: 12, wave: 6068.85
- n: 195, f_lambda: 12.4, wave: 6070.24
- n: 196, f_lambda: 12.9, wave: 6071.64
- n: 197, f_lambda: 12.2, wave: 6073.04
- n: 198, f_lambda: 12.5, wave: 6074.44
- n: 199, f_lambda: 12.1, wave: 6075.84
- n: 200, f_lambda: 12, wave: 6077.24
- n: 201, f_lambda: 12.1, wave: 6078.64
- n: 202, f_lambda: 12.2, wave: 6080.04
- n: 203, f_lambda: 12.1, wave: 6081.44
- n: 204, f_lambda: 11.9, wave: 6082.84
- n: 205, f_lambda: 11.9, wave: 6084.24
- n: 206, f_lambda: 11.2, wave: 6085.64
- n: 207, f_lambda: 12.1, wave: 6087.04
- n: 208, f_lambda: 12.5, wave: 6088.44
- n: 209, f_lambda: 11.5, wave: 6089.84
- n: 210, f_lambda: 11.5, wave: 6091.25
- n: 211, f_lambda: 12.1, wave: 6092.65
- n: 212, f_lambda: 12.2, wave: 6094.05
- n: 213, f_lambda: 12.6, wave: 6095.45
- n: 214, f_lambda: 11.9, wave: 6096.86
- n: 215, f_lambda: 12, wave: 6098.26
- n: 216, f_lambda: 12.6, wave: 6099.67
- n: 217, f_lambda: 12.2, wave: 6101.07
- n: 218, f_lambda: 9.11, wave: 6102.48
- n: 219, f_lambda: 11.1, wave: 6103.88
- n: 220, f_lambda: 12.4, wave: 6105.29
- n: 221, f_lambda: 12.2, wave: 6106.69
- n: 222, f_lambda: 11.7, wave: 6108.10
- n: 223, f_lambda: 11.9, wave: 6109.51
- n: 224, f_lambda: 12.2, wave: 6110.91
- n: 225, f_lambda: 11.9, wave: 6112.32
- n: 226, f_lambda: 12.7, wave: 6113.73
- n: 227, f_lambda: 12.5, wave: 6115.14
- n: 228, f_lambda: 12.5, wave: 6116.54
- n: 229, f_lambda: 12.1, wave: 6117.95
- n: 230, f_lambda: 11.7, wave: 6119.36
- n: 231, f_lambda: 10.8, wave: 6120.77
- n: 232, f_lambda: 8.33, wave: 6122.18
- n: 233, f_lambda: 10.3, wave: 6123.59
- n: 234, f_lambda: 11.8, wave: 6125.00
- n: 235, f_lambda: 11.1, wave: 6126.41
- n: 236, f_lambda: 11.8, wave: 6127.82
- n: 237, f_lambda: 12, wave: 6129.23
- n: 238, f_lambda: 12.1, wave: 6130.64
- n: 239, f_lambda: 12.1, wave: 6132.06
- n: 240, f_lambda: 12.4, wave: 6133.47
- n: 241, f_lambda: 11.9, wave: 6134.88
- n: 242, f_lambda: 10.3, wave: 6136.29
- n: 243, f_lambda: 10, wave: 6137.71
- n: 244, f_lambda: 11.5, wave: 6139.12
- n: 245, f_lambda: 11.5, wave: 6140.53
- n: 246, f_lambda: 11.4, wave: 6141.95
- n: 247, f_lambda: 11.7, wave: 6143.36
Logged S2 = -1.2 angstrom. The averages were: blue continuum 11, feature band 12.1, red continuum 12.1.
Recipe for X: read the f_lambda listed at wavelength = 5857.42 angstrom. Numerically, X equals 10.7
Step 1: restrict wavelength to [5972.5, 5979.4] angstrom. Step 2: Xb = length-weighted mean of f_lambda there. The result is 11.9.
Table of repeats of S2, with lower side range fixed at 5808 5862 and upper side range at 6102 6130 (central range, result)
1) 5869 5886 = 0.27 angstrom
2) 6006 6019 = -0.22 angstrom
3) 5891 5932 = 3.25 angstrom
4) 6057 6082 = -1.17 angstrom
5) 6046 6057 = -0.48 angstrom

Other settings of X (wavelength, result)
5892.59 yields 8.61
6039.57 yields 12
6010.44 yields 12.4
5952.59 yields 11.8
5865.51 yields 11.8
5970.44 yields 12.3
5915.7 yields 11.7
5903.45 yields 11.7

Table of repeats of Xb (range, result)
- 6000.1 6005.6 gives 12.1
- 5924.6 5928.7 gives 12.5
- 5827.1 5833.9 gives 12.3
